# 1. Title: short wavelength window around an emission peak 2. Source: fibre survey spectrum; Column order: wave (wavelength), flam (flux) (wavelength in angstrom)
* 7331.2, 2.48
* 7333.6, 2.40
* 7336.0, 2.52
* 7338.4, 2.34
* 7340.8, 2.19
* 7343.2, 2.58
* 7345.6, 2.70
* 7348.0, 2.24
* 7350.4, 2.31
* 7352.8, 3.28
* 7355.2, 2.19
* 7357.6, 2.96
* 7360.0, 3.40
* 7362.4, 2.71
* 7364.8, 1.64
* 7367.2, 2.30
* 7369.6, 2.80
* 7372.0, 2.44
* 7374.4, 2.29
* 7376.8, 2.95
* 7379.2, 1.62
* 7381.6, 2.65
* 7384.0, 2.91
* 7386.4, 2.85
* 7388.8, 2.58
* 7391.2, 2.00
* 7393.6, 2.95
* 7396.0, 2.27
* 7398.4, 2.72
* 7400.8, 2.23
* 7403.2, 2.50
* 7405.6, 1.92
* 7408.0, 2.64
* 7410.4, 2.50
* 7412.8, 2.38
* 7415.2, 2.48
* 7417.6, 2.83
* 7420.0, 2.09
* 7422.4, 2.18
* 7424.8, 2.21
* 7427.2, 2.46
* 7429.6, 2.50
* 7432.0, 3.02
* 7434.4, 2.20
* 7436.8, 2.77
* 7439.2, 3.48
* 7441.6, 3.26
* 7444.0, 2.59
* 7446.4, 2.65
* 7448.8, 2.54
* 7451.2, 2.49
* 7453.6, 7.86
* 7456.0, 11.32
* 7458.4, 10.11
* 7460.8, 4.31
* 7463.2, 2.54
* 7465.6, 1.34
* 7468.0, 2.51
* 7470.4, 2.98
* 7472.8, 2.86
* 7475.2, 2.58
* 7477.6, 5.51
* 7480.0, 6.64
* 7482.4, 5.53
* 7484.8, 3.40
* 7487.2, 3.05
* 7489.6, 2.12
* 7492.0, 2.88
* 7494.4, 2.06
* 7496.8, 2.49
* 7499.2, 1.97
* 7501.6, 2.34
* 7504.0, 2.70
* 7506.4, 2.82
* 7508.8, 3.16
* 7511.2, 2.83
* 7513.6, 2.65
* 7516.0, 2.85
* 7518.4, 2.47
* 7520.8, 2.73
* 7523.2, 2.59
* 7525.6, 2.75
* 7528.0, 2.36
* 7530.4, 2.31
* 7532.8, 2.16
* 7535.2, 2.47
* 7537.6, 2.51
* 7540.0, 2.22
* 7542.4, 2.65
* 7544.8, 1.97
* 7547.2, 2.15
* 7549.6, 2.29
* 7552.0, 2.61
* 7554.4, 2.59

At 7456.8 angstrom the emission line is H-alpha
